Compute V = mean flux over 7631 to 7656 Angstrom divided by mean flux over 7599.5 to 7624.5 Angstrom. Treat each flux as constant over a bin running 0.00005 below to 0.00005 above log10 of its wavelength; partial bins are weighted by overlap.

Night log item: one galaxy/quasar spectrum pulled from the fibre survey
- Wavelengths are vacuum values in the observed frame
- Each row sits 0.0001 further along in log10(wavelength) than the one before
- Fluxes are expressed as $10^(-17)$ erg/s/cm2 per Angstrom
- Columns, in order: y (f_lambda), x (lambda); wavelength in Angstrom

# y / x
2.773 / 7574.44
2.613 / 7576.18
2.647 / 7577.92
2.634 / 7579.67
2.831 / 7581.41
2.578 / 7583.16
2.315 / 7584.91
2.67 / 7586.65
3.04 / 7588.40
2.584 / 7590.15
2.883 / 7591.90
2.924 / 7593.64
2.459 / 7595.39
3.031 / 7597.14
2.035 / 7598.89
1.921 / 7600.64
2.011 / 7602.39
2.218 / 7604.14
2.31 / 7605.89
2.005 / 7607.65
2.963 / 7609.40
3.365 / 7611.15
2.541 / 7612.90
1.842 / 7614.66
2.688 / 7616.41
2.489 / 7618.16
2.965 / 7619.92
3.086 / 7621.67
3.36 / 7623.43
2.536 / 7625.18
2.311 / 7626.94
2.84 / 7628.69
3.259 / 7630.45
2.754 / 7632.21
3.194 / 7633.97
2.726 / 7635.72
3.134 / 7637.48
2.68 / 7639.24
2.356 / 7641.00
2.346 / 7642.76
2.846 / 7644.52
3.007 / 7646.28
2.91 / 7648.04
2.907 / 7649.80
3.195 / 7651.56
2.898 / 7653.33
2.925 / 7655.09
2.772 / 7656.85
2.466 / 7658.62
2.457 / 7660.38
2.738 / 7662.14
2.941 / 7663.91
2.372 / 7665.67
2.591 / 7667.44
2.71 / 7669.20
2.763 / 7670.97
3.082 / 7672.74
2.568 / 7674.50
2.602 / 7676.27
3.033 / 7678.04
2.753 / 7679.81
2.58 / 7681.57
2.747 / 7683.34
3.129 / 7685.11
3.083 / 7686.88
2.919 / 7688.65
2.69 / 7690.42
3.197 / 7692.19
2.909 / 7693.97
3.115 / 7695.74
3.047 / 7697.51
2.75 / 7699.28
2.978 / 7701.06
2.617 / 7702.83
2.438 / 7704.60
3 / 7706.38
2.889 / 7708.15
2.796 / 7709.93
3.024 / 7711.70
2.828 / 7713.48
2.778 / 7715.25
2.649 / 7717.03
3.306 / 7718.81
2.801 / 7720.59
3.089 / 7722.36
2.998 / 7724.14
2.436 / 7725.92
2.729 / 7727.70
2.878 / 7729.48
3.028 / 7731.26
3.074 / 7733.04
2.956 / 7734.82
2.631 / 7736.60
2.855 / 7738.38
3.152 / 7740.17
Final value 1.12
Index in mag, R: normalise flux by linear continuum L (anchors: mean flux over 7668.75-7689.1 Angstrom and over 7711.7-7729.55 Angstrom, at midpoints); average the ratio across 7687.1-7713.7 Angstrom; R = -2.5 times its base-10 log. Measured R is -0.016 mag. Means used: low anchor 2.83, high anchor 2.86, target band 2.89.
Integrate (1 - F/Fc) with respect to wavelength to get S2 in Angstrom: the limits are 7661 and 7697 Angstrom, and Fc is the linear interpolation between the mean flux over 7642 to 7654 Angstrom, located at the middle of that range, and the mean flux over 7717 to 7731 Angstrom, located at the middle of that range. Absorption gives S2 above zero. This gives 0.7 Angstrom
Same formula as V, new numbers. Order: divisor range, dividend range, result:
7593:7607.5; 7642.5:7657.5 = 1.24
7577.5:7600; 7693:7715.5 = 1.08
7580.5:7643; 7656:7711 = 1.06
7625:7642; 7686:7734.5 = 1.04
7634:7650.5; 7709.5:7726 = 1.04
